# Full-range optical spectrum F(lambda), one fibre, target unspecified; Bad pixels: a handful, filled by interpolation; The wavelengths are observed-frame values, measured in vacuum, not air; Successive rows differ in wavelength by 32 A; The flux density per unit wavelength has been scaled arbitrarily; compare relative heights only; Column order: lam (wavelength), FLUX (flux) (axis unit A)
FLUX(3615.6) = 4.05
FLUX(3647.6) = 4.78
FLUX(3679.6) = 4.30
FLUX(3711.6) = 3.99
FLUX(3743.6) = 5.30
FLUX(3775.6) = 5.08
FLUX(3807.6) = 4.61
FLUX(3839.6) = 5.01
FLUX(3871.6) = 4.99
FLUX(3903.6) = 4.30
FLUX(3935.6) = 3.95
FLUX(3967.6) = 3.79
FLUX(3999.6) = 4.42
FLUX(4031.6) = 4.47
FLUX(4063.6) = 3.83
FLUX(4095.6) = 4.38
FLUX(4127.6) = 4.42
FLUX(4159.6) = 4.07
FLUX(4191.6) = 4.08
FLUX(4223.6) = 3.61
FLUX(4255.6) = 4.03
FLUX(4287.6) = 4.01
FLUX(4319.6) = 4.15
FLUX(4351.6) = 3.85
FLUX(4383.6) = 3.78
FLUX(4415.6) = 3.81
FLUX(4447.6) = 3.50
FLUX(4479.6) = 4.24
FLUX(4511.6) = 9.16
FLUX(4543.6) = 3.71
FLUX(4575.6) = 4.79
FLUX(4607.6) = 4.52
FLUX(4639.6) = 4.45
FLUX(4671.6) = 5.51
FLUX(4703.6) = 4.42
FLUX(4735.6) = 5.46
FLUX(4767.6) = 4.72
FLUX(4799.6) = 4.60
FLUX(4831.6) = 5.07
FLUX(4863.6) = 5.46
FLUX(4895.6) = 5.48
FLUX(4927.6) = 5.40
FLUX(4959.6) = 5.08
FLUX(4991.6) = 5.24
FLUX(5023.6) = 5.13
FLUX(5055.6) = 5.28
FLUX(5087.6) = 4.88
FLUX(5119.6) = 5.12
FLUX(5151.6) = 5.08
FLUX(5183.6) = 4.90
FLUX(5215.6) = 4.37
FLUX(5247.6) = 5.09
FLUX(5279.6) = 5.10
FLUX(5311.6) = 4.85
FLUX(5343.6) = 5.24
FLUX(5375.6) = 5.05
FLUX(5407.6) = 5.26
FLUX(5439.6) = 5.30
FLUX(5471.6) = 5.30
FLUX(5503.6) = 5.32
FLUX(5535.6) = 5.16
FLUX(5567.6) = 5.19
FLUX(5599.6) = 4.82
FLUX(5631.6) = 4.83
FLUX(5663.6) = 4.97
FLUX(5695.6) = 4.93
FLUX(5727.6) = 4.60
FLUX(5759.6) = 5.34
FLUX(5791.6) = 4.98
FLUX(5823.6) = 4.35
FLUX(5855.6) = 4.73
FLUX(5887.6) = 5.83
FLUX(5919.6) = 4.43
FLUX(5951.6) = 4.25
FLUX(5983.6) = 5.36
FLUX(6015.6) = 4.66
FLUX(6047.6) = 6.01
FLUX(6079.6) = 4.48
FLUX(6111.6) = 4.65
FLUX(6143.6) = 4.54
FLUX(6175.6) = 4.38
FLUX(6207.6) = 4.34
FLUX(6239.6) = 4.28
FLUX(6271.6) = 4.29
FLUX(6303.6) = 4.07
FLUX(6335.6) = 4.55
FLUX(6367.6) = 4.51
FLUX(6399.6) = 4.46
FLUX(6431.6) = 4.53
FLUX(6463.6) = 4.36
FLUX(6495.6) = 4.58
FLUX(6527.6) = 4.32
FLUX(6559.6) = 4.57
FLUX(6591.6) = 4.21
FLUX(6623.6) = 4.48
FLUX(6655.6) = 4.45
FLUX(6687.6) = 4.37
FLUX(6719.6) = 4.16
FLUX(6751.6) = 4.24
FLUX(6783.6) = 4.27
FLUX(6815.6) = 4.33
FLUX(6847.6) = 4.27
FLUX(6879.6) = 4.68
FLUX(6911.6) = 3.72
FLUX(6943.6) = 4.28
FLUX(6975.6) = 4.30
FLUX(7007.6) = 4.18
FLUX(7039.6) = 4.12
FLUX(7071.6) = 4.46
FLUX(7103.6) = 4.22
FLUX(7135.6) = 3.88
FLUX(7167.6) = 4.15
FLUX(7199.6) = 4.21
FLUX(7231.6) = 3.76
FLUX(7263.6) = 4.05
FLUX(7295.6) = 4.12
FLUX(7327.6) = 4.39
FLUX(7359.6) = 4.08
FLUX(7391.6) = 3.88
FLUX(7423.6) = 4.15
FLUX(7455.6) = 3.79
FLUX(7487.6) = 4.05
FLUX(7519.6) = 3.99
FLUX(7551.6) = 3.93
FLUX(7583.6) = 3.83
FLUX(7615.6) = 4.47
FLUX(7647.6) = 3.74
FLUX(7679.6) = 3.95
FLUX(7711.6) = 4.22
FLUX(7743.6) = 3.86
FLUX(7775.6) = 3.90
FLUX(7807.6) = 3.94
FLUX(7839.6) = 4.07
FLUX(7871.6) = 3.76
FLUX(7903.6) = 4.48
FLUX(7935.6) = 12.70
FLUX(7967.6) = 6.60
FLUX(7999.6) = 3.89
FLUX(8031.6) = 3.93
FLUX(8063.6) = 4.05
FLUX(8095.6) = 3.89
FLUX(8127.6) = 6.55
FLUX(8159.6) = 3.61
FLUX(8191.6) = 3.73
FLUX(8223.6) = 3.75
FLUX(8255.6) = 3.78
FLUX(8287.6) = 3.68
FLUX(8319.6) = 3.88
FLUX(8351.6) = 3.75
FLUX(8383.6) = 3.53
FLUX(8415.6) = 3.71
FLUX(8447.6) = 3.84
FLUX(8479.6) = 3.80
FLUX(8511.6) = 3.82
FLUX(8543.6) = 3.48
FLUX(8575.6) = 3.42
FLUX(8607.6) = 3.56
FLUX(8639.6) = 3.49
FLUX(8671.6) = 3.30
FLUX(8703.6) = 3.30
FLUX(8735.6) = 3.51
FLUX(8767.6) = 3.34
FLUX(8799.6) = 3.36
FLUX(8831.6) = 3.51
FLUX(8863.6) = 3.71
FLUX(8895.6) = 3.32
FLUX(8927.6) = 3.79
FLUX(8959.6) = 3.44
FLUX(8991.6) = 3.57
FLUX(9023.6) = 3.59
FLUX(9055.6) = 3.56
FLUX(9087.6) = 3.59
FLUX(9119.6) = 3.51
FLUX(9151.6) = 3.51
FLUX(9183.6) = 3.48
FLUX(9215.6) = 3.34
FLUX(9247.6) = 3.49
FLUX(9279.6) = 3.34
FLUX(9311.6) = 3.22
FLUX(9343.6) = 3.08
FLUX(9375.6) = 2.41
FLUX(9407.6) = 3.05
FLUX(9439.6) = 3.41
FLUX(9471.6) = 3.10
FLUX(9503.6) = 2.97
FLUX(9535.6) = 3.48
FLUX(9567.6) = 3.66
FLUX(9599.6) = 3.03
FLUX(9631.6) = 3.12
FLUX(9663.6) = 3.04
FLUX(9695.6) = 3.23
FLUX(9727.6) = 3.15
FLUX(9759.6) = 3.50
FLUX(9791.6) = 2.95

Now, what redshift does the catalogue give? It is 0.21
